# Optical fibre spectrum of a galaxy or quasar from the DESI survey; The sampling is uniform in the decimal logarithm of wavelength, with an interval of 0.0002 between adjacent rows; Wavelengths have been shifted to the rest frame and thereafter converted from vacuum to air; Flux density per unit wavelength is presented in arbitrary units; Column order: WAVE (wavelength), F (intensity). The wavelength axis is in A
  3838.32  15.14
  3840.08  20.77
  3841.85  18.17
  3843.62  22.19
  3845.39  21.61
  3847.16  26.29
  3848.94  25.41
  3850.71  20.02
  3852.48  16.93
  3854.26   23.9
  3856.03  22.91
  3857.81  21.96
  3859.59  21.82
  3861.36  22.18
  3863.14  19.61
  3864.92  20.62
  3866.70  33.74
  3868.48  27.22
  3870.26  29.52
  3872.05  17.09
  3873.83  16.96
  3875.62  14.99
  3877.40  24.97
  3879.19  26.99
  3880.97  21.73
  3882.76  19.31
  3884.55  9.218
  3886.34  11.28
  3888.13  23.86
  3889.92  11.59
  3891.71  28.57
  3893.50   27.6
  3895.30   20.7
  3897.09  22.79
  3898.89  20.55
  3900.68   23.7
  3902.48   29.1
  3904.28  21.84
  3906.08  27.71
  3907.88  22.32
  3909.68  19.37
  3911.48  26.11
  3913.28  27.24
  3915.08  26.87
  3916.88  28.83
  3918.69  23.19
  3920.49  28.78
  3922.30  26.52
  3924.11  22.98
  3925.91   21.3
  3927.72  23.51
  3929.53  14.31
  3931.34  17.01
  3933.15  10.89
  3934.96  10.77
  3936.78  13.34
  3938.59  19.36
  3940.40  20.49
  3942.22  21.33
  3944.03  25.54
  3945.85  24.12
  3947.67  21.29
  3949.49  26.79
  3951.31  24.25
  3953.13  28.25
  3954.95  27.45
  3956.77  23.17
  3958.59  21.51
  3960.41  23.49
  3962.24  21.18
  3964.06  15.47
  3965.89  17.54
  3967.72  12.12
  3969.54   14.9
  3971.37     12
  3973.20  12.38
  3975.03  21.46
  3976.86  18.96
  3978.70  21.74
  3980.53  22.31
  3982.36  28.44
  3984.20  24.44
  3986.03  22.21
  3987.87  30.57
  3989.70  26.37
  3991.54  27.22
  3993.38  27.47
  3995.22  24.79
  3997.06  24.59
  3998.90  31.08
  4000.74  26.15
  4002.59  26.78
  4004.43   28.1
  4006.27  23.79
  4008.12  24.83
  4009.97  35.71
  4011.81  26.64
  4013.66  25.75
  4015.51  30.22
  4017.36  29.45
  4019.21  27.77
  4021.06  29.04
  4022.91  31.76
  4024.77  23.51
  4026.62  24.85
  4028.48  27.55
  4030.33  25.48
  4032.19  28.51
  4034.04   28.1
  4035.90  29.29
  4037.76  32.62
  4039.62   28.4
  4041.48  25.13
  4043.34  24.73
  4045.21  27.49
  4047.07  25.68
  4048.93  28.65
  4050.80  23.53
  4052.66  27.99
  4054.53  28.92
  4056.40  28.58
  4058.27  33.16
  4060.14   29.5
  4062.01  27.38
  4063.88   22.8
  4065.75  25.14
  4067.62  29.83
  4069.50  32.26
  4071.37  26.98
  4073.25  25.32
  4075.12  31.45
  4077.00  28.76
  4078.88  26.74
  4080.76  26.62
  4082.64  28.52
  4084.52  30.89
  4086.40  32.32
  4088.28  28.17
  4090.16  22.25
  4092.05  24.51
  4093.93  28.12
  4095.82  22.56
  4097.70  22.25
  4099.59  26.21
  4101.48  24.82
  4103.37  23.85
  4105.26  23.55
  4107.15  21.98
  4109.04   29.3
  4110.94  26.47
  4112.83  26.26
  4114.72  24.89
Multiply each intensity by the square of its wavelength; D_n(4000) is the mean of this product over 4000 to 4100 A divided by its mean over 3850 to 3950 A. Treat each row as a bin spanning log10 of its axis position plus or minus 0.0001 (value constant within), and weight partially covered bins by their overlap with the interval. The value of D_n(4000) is 1.4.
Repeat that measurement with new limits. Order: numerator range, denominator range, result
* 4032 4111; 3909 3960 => 1.30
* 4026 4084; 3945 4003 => 1.27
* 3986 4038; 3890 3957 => 1.27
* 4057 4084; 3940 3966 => 1.30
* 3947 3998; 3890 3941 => 1.03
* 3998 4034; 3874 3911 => 1.38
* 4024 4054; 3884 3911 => 1.34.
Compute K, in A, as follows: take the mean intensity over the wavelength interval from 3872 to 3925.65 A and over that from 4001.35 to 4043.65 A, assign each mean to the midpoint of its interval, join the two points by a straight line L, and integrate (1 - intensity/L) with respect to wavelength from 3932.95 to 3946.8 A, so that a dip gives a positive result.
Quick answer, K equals 3.2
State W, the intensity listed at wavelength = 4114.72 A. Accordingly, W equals 24.89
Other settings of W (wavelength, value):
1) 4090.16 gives 22.25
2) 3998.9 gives 31.08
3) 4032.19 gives 28.51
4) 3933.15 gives 10.89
